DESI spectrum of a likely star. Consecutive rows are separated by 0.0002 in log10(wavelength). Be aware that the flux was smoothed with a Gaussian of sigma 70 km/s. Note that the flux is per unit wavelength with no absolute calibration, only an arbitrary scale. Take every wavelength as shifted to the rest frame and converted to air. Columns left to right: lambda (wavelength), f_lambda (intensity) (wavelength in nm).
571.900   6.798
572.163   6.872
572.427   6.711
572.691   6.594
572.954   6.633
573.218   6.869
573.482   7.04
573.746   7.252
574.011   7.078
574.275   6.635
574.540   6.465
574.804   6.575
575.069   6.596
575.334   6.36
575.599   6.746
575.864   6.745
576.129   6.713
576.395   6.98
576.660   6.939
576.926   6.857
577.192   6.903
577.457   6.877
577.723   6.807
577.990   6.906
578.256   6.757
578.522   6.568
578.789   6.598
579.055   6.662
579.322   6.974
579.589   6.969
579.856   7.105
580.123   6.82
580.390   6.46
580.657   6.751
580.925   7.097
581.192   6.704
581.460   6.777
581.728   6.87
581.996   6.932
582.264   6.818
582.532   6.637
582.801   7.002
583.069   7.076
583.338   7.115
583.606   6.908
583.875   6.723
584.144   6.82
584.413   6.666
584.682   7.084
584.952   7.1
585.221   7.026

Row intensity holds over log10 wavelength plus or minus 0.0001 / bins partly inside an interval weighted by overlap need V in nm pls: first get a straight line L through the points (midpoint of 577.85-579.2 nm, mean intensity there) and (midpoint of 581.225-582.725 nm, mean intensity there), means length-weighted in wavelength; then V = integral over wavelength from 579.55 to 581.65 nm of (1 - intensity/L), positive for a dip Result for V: -0.02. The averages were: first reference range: 6.7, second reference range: 6.8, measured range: 6.83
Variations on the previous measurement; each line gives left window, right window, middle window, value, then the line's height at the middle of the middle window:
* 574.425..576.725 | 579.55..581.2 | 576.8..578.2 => -0.02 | 6.75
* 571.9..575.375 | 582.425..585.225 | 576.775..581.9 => 0.03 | 6.85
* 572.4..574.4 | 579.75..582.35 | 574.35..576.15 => 0.07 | 6.85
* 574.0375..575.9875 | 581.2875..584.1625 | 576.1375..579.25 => -0.05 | 6.71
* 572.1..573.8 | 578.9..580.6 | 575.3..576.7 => 0.01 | 6.83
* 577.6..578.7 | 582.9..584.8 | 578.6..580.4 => -0.01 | 6.79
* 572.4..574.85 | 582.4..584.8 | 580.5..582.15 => 0.01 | 6.87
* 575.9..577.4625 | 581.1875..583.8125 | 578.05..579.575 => 0.03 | 6.88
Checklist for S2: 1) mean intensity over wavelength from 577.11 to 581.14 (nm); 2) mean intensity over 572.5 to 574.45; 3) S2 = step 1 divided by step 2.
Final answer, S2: 1.0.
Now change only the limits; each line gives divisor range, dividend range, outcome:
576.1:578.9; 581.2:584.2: 1.01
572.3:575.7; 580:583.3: 1.02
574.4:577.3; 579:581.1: 1.02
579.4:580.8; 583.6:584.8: 1.00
